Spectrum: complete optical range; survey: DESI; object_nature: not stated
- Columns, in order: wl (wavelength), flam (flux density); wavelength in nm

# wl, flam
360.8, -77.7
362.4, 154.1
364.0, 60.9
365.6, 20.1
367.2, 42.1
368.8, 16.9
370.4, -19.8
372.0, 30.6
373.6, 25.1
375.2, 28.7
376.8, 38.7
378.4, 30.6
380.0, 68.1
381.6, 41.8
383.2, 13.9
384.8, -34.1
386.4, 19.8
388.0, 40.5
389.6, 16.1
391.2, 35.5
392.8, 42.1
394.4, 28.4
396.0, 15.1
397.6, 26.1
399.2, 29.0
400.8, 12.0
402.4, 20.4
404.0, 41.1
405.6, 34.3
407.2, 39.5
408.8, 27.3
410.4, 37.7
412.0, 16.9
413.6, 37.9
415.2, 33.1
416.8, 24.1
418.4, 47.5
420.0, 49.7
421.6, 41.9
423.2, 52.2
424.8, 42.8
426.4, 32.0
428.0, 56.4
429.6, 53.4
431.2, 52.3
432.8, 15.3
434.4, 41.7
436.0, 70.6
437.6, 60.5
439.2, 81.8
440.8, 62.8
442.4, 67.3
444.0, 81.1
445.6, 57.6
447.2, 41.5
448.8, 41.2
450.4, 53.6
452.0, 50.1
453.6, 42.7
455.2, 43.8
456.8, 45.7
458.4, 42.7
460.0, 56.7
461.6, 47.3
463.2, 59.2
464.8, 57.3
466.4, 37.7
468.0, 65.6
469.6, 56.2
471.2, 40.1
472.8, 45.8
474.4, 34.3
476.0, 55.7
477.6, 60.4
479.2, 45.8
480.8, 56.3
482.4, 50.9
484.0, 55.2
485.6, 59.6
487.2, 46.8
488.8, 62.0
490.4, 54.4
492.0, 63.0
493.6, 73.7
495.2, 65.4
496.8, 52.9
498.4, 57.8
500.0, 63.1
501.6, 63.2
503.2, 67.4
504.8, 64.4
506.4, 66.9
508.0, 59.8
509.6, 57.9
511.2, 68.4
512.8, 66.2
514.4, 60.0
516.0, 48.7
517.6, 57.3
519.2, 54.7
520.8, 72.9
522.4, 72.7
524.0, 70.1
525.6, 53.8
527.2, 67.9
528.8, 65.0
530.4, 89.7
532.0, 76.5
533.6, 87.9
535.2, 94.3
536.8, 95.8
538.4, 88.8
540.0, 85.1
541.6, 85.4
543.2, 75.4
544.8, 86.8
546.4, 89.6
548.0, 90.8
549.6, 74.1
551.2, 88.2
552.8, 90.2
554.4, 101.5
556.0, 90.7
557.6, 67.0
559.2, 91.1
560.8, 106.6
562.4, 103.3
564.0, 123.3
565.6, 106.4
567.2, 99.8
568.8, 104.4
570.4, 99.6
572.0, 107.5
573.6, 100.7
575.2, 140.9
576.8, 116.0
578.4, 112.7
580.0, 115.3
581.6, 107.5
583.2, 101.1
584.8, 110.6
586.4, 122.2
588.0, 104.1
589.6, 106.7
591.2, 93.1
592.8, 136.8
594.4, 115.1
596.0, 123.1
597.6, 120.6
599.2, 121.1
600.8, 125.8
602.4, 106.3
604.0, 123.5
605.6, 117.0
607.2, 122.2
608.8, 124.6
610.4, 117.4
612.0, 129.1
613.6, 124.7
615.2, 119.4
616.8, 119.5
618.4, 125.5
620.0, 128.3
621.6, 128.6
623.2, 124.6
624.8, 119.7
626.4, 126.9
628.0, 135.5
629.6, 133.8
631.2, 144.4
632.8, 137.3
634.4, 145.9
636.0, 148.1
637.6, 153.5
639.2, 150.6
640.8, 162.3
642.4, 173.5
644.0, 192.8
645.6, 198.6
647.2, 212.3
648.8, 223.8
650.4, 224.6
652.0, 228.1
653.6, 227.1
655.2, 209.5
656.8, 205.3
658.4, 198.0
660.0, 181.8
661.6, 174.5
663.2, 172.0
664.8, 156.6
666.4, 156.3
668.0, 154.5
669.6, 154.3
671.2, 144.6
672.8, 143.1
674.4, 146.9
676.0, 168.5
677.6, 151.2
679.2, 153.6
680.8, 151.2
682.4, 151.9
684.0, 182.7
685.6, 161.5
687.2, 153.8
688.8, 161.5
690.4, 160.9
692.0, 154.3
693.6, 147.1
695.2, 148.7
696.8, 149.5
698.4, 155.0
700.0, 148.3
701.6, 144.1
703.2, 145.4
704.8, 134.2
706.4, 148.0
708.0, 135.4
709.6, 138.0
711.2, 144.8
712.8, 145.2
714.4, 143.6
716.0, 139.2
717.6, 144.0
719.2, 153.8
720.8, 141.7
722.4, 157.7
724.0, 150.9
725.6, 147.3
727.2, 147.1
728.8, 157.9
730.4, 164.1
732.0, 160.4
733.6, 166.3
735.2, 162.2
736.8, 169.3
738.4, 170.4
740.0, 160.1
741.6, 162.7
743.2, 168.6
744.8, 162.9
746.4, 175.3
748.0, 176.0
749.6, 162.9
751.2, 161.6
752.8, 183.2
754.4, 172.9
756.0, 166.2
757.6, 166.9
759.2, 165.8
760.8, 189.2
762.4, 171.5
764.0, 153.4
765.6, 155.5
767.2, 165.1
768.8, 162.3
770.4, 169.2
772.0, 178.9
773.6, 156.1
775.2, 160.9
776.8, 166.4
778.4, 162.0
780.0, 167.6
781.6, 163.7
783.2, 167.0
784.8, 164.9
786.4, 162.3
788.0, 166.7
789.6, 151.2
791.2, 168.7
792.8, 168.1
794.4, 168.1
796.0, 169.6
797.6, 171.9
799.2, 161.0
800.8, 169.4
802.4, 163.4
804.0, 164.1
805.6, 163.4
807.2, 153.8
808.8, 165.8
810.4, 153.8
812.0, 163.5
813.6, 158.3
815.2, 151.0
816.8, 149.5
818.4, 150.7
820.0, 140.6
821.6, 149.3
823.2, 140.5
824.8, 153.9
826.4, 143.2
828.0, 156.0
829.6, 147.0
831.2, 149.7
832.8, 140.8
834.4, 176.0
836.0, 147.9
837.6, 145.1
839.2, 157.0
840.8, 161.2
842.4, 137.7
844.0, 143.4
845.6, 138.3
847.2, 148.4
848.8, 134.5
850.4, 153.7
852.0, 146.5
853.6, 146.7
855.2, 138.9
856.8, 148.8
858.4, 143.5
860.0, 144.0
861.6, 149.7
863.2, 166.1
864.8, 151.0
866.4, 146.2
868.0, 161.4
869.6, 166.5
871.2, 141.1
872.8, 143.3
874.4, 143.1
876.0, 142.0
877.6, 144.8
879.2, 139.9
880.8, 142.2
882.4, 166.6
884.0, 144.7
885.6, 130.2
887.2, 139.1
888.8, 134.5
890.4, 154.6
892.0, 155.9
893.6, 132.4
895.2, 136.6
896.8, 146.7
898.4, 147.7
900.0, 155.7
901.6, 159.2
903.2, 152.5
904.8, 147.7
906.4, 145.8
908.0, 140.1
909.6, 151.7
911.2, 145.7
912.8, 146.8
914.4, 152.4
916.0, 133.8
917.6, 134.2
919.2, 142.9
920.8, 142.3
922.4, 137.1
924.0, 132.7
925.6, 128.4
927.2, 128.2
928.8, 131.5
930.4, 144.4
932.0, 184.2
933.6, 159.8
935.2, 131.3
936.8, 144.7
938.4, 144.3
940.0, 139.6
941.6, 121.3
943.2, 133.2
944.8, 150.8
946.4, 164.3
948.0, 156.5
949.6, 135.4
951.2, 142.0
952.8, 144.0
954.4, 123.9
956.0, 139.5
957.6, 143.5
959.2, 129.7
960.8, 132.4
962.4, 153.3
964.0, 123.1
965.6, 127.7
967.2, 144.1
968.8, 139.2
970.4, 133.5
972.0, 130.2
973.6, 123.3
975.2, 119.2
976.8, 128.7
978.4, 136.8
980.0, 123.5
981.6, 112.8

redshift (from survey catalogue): 0.38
